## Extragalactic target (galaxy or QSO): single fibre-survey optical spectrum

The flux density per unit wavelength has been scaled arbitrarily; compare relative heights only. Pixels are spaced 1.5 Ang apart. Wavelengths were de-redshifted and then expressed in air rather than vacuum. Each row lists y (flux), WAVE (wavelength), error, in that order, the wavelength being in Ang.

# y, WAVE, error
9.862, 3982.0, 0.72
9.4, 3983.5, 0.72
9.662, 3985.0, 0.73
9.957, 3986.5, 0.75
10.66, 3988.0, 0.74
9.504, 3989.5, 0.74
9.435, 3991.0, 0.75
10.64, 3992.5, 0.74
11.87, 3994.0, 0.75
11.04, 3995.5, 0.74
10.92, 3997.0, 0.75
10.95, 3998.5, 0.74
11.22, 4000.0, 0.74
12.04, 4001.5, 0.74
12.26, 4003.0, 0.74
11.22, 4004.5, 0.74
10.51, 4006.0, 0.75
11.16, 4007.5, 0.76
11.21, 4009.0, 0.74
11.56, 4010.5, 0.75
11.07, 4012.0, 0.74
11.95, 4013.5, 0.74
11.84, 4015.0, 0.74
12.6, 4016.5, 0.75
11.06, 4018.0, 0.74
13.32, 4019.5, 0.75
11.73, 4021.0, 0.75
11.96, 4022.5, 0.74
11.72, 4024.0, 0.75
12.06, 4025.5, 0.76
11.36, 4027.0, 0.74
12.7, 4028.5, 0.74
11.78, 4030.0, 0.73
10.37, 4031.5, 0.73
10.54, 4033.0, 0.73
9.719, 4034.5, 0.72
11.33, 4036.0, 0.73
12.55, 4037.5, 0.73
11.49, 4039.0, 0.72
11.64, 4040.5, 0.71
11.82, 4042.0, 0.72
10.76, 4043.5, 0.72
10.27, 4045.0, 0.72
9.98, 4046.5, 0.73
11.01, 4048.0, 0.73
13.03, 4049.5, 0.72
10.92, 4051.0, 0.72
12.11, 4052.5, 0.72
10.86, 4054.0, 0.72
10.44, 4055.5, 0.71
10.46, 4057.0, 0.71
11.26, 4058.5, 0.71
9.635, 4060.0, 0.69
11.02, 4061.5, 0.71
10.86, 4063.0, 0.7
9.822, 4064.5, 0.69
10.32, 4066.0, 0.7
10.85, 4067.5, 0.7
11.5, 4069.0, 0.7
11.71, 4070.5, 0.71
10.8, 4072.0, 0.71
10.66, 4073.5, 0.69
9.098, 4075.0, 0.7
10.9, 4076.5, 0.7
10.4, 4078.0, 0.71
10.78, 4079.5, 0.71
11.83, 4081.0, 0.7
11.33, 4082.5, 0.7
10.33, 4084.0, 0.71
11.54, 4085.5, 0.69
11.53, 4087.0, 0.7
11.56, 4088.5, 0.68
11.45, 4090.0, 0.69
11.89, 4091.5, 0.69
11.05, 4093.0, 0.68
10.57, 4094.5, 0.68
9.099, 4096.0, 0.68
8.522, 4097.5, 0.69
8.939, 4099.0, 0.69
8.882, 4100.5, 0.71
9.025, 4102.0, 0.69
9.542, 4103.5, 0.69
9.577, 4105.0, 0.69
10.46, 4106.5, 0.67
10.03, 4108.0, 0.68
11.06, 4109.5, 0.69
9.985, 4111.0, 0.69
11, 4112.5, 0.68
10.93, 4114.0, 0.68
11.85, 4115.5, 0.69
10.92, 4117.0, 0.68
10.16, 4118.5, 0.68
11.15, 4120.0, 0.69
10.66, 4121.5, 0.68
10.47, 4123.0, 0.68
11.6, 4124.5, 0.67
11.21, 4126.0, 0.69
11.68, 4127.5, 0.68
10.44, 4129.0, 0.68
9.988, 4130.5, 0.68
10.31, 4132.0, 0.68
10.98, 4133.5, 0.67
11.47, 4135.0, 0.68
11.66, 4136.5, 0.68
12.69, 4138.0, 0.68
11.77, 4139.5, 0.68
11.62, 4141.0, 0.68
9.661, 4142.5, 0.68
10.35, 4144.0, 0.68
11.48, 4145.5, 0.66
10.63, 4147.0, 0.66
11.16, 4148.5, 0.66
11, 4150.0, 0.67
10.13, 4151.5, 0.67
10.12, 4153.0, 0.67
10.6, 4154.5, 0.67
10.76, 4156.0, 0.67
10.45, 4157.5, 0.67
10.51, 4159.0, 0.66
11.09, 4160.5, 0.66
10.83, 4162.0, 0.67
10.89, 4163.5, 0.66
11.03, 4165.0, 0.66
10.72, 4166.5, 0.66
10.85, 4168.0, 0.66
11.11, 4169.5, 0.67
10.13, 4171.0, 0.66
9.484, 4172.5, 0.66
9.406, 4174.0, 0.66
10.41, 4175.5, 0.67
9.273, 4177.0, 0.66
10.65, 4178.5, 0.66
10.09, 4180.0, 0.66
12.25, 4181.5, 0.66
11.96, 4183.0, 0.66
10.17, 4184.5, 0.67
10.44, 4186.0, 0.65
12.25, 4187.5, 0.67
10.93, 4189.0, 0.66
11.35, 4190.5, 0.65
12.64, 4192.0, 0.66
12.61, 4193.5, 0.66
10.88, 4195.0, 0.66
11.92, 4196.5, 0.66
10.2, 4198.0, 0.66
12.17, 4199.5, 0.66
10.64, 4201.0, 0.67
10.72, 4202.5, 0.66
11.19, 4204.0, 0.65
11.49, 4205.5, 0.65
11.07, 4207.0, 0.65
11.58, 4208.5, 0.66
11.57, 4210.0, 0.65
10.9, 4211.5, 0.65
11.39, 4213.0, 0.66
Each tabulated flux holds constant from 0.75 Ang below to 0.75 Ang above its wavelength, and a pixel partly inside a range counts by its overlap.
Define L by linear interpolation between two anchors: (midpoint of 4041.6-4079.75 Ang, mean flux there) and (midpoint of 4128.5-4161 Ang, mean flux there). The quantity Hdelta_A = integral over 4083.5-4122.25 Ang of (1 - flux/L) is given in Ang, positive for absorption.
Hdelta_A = 1.4 Ang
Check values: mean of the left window 10.8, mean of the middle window 10.5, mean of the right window 10.9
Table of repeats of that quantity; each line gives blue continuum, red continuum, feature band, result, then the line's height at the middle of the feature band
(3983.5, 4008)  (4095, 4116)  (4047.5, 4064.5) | -1.16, 10.3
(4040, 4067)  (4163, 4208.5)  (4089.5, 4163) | 2.01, 10.9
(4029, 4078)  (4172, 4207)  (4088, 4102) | 1.05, 11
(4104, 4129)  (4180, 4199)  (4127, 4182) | 1.83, 11.1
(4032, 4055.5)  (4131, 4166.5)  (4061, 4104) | 2.04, 11.1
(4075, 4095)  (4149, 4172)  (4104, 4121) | 0.48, 10.9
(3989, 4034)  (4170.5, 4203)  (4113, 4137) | 0.30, 11.1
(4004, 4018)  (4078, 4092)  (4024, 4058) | 0.41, 11.4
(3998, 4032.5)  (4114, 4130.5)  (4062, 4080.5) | 1.02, 11.3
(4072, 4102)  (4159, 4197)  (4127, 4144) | -0.54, 10.7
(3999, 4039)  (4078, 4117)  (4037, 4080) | 0.46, 11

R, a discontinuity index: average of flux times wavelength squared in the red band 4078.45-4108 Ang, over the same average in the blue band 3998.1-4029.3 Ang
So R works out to 0.92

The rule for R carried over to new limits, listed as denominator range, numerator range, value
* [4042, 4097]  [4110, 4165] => 1.04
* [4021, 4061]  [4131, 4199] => 1.03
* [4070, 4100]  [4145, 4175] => 1.03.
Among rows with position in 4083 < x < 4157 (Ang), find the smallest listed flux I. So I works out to 8.522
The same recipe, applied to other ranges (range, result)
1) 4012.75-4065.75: 9.635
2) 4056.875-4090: 9.098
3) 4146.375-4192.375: 9.273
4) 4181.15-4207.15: 10.17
